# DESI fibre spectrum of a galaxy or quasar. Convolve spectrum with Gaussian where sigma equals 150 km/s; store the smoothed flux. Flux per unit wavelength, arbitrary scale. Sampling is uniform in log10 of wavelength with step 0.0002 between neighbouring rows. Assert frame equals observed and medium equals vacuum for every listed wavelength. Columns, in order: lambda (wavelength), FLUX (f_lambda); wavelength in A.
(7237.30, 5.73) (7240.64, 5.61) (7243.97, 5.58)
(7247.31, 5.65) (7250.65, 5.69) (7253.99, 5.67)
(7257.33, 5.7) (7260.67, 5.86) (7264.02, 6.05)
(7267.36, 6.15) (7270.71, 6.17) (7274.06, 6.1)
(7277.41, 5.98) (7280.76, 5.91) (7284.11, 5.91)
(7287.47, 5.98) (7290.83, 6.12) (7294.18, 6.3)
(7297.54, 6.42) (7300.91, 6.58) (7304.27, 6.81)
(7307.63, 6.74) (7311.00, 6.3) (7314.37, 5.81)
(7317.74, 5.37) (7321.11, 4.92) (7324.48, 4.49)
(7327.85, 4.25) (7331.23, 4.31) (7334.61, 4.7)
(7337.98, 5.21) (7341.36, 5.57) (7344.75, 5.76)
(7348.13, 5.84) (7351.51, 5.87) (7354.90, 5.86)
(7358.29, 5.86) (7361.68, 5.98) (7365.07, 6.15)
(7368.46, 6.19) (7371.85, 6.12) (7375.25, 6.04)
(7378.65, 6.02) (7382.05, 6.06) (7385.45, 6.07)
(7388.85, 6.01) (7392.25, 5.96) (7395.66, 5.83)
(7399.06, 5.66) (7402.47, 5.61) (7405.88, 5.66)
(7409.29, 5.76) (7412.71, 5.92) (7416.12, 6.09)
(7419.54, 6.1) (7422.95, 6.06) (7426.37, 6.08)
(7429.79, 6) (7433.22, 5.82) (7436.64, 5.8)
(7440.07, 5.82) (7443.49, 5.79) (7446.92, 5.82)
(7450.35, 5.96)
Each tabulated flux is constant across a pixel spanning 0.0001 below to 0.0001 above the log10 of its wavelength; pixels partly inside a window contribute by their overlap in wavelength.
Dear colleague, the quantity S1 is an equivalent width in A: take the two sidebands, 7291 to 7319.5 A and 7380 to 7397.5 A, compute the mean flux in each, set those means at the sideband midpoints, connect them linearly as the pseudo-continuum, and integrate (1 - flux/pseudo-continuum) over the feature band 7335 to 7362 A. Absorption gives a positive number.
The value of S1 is 2.0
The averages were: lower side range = 6.28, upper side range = 5.99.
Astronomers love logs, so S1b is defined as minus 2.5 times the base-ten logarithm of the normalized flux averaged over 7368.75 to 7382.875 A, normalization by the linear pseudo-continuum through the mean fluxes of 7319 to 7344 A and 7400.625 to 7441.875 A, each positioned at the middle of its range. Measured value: -0.137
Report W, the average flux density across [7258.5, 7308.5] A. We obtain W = 6.19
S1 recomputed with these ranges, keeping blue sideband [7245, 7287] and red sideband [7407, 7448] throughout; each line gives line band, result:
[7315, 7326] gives 1.7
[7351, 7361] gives 0.1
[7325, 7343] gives 3.4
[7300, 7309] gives -1.2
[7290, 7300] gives -0.7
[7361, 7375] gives -0.5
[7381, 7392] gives -0.2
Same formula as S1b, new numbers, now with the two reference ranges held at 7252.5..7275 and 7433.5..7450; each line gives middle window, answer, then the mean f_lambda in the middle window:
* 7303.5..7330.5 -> 0.080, 5.5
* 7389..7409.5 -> 0.016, 5.77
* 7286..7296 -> -0.038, 6.14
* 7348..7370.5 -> -0.017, 5.98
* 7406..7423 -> -0.020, 5.95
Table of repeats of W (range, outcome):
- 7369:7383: 6.07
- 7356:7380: 6.05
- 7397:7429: 5.89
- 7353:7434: 5.96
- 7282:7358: 5.69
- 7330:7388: 5.76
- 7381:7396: 6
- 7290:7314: 6.44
